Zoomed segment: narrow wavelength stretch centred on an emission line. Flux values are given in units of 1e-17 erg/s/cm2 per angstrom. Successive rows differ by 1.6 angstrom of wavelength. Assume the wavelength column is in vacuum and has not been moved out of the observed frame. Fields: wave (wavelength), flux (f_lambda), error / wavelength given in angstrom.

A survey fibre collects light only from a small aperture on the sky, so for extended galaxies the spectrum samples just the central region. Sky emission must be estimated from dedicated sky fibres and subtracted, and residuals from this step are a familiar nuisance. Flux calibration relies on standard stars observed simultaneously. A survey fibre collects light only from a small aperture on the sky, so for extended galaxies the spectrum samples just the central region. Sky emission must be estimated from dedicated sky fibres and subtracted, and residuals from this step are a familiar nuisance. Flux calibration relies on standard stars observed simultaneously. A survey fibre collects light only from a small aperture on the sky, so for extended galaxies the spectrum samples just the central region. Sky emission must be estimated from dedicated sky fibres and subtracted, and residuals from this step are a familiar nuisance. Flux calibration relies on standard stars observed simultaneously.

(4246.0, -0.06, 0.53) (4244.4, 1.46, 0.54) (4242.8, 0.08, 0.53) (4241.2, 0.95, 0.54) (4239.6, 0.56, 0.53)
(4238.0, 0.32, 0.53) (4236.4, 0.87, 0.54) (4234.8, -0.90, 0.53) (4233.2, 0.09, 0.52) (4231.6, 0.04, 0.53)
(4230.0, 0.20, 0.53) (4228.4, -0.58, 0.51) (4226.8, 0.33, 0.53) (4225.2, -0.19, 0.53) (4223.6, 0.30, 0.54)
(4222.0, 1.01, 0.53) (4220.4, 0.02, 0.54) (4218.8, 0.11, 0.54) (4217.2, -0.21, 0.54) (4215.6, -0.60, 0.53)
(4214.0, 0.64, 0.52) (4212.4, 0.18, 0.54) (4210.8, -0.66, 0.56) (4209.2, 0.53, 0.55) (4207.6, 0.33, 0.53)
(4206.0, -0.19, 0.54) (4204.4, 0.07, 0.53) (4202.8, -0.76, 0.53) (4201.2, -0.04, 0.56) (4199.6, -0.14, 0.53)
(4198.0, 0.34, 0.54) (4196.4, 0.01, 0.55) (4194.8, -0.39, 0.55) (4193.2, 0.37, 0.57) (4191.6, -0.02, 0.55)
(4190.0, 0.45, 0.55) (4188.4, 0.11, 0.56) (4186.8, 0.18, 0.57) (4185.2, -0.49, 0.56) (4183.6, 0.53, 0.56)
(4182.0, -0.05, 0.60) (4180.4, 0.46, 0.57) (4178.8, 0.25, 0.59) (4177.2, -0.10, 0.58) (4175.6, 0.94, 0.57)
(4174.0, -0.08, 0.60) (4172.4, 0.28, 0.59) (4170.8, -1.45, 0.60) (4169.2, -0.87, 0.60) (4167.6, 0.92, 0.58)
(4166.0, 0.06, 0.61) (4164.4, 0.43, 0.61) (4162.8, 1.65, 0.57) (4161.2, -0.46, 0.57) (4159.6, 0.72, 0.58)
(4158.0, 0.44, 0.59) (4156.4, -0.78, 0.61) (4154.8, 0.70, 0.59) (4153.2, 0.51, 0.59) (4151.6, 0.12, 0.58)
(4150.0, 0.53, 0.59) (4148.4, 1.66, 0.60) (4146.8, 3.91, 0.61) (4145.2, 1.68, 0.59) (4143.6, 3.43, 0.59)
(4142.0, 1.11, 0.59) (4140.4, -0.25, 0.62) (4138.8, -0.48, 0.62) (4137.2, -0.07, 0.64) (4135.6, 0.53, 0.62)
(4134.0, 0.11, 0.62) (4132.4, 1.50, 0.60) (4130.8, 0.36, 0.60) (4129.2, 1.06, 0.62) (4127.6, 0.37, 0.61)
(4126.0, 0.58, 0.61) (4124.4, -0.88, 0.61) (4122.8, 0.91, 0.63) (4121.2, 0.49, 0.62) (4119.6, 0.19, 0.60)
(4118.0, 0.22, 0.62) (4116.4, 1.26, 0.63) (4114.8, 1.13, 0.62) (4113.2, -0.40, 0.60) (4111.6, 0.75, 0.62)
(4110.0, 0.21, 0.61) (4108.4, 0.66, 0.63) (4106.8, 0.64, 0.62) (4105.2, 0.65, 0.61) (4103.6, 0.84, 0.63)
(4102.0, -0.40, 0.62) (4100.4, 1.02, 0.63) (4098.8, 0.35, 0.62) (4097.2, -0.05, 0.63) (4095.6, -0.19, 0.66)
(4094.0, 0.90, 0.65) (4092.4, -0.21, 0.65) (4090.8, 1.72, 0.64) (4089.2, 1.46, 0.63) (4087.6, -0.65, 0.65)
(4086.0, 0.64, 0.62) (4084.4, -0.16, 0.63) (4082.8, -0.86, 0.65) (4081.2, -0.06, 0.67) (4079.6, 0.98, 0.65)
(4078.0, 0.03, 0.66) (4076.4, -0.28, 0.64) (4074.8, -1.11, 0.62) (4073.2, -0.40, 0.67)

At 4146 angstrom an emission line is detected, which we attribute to [O II] 3727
